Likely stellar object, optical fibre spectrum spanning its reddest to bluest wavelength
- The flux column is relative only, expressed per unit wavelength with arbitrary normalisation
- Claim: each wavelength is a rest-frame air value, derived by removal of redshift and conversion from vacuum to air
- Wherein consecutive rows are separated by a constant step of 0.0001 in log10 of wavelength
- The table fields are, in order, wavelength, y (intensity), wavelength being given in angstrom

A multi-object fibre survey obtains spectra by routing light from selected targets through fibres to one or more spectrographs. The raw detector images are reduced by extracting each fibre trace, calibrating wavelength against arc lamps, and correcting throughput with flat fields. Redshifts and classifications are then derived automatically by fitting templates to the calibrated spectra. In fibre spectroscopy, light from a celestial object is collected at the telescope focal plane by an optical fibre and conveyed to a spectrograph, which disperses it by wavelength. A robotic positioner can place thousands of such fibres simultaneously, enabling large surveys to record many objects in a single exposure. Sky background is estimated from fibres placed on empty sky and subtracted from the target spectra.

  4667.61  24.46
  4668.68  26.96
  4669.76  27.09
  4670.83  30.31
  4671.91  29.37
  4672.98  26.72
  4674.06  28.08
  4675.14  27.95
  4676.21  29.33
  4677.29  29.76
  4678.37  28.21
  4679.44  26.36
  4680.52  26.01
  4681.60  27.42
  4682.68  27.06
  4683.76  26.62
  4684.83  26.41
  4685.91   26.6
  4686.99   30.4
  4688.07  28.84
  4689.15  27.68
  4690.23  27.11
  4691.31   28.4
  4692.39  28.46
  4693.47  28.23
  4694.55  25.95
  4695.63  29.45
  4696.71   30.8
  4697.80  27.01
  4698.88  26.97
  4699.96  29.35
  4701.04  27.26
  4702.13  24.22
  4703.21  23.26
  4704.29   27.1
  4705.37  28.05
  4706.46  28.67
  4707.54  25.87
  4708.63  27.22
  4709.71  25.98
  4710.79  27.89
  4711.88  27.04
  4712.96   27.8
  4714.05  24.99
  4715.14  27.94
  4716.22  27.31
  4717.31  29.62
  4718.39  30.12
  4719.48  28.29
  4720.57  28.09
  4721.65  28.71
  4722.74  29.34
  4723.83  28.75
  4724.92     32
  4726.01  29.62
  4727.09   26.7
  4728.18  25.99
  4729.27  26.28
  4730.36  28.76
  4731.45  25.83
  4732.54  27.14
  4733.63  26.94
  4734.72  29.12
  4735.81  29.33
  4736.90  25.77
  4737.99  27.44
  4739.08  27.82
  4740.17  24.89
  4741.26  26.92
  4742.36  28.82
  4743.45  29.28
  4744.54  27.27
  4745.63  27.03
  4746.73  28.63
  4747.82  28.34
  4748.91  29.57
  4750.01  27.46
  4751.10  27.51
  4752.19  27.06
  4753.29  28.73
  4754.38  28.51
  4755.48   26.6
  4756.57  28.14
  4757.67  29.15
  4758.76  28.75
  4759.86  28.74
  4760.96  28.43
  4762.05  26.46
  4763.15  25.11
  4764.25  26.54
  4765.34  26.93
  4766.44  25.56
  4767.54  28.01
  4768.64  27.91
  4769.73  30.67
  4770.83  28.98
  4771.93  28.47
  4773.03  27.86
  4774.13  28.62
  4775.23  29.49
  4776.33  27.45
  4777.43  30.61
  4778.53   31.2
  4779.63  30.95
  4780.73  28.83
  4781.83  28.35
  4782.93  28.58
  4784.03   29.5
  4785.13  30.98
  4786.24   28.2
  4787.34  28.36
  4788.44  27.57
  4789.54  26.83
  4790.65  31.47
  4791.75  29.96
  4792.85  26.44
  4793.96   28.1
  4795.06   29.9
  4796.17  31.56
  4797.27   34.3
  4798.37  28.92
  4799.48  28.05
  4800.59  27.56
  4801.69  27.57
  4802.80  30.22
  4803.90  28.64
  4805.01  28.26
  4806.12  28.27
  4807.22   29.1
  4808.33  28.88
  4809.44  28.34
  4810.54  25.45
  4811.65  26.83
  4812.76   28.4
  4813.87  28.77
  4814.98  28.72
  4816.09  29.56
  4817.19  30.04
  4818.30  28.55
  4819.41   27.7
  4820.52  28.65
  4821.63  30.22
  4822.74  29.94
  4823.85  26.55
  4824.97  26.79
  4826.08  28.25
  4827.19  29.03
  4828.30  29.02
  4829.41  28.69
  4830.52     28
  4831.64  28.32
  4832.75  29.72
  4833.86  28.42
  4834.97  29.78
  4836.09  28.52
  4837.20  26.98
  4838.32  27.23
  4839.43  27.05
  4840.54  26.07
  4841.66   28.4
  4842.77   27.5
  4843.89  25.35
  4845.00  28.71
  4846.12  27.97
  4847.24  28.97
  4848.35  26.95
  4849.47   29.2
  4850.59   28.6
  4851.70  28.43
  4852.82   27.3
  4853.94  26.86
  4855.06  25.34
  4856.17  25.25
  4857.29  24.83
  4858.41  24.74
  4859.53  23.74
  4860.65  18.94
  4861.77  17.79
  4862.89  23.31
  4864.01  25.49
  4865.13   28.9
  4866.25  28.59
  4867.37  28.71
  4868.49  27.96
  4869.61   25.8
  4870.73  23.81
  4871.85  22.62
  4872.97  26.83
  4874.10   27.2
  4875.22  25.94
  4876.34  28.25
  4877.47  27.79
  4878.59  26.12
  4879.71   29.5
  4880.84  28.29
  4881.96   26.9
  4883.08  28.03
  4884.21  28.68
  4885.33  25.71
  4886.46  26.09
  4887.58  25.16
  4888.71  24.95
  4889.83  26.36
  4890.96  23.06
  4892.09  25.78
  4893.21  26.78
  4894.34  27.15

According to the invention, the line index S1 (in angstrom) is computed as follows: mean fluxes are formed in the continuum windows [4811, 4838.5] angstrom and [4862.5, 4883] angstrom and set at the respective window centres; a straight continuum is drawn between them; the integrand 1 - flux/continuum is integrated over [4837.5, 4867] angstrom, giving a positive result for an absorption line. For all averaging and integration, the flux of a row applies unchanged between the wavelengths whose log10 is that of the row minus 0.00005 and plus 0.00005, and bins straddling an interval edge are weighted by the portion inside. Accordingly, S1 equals 1.4 angstrom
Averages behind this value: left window 28.5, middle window 26.2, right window 26.8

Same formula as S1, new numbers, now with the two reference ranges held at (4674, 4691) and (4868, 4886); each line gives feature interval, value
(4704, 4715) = 0.2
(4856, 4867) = 1.1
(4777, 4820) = -2.8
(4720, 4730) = -0.3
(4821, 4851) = -1.3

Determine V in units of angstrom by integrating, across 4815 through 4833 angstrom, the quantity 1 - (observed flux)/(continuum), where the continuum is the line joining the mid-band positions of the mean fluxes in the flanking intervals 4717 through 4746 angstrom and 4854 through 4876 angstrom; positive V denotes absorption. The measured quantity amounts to -1.85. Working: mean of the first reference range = 28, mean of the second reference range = 25.1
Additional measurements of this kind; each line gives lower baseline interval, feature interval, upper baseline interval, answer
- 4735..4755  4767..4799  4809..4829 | -1.3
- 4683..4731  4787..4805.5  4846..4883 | -1.5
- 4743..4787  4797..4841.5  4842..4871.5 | -2.3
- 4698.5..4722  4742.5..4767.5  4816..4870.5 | -0.4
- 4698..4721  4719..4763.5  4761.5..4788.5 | -0.1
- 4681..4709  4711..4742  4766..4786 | 0.3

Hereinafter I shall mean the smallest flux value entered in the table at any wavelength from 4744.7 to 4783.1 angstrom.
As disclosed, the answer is 25.11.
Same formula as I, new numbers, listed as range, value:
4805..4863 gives 17.79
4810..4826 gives 25.45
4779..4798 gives 26.44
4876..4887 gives 25.71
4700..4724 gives 23.26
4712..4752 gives 24.89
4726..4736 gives 25.83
